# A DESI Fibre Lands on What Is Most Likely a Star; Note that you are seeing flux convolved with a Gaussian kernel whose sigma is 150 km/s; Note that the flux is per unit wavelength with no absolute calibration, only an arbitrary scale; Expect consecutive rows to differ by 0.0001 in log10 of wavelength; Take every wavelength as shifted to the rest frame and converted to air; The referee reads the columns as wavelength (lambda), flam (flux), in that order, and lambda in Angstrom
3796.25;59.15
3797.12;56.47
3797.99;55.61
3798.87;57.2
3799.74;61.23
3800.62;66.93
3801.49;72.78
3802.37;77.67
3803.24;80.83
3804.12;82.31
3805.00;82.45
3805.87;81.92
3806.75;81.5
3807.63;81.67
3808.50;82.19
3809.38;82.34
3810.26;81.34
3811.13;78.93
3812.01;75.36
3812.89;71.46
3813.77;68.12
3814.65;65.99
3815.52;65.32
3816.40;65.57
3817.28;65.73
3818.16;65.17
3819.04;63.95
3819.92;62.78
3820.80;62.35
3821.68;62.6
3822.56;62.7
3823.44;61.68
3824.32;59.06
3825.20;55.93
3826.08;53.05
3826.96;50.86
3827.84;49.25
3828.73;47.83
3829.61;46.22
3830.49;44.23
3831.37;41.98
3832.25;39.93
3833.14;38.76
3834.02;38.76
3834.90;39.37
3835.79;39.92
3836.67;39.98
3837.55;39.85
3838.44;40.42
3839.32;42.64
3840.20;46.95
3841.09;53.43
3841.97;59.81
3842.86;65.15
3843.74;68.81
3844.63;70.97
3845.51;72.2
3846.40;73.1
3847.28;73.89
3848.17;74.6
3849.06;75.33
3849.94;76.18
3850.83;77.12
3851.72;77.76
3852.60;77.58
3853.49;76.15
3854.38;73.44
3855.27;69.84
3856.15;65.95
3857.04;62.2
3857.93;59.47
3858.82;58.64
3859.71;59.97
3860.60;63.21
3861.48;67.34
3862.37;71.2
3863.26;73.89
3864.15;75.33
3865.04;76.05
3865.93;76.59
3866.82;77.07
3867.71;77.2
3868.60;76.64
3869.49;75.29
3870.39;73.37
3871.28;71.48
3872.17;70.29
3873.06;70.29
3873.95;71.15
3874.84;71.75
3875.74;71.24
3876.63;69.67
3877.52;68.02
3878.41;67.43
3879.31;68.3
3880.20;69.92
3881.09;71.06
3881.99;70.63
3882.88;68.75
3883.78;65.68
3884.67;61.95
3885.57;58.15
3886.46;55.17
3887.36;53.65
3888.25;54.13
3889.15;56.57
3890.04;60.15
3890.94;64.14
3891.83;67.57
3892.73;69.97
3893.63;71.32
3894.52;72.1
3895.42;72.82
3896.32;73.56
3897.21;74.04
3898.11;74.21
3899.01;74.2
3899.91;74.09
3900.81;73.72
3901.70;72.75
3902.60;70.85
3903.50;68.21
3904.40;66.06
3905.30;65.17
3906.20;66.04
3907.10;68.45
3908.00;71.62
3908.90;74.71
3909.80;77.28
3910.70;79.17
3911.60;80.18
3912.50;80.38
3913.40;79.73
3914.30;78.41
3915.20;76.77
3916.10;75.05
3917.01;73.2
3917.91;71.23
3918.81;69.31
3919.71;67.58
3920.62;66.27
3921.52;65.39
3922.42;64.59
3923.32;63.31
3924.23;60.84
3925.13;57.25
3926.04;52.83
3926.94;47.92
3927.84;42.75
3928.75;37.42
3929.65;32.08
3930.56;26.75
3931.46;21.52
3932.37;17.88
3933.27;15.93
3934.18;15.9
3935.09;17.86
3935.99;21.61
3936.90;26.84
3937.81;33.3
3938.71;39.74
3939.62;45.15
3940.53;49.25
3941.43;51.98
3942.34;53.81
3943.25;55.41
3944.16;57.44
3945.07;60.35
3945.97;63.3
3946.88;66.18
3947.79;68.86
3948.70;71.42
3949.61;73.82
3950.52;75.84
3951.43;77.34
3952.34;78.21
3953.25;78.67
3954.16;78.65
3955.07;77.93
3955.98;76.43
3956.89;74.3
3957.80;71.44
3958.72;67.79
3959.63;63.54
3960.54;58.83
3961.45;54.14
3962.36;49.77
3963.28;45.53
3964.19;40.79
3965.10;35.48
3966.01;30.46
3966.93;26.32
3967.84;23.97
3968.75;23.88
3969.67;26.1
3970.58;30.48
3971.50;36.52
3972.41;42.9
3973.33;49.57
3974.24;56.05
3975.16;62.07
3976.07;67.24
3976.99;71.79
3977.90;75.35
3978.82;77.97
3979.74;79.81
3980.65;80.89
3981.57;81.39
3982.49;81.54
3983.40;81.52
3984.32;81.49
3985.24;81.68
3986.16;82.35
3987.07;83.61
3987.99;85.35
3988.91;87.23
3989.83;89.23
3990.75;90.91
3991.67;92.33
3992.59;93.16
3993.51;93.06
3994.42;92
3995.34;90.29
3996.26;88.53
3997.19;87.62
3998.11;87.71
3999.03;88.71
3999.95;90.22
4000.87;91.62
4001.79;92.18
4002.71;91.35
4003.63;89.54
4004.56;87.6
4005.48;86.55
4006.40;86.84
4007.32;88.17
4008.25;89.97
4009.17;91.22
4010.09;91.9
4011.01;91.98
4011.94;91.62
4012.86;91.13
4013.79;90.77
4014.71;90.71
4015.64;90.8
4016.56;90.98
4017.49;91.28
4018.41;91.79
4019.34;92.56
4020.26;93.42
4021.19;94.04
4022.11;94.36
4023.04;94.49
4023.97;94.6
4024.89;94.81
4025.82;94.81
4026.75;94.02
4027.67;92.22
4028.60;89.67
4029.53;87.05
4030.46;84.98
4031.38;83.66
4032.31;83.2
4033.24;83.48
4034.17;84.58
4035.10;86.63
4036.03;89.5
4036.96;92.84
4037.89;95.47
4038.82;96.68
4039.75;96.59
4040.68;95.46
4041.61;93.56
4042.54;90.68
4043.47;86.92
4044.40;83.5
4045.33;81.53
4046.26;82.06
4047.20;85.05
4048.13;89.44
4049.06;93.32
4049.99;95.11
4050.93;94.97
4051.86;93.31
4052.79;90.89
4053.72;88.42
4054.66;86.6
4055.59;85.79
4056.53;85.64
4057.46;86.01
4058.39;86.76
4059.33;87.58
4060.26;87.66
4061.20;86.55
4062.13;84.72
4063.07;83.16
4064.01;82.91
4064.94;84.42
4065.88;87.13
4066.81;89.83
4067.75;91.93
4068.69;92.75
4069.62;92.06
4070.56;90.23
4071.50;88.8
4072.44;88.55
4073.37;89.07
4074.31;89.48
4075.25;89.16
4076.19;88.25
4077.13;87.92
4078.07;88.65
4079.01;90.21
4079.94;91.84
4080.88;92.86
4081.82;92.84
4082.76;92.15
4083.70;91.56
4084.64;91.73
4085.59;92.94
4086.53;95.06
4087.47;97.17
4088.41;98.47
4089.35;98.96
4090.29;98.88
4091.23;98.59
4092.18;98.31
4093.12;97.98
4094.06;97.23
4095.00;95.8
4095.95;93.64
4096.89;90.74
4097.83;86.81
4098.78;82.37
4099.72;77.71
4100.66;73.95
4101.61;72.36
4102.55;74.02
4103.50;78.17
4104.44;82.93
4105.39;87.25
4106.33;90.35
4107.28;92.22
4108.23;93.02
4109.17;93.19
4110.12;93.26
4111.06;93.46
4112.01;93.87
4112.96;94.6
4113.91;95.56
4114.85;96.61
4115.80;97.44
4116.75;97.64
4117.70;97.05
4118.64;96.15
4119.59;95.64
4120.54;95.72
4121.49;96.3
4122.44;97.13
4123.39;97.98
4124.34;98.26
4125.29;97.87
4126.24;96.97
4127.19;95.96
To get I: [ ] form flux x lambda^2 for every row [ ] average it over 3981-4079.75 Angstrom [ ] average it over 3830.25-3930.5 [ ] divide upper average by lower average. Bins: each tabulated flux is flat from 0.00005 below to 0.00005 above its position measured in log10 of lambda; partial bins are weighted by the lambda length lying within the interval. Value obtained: 1.47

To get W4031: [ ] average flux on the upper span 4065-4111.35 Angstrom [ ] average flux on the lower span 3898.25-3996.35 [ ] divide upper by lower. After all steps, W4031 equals 1.45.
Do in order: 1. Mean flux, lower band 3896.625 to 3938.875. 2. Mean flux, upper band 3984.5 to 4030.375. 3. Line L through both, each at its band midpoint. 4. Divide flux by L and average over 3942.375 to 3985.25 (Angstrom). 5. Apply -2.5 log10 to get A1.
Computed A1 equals 0.212 mag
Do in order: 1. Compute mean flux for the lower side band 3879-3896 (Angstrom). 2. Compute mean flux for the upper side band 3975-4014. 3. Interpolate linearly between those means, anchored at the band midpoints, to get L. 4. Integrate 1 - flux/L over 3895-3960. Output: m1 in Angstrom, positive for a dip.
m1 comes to 10.0 Angstrom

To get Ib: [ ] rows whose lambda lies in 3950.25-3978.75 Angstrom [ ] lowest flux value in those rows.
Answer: 23.88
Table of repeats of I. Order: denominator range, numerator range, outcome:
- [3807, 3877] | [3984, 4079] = 1.53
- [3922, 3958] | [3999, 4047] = 1.79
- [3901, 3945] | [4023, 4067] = 1.70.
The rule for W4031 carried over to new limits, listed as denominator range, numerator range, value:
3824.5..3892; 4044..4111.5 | 1.42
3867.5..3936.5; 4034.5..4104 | 1.42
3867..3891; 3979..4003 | 1.29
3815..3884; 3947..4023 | 1.19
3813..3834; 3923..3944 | 0.69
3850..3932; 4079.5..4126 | 1.37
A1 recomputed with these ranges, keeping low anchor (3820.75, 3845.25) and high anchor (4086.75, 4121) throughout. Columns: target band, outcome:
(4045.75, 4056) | -0.07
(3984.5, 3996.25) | -0.18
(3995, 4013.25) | -0.17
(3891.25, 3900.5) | -0.20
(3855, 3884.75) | -0.23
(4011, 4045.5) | -0.13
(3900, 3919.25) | -0.18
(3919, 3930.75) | 0.20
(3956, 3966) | 0.24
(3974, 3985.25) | -0.04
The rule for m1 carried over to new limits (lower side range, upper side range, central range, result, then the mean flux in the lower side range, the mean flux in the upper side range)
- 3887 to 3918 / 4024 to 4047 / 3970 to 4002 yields 1.8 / 71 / 89.4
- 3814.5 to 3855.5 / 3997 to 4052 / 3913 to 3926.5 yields 0.9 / 58.9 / 90.3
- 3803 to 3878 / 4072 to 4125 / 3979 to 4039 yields -4.7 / 65.4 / 91.8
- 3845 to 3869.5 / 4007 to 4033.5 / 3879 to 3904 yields 2.8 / 71.9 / 90.9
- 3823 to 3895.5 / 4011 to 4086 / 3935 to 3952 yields 4.8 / 63.2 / 89.8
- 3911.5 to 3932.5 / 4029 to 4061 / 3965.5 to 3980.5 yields 4.7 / 58.9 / 88.7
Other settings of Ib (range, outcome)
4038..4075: 81.53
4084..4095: 91.73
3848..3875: 58.64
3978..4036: 77.97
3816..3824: 61.68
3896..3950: 15.9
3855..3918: 53.65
